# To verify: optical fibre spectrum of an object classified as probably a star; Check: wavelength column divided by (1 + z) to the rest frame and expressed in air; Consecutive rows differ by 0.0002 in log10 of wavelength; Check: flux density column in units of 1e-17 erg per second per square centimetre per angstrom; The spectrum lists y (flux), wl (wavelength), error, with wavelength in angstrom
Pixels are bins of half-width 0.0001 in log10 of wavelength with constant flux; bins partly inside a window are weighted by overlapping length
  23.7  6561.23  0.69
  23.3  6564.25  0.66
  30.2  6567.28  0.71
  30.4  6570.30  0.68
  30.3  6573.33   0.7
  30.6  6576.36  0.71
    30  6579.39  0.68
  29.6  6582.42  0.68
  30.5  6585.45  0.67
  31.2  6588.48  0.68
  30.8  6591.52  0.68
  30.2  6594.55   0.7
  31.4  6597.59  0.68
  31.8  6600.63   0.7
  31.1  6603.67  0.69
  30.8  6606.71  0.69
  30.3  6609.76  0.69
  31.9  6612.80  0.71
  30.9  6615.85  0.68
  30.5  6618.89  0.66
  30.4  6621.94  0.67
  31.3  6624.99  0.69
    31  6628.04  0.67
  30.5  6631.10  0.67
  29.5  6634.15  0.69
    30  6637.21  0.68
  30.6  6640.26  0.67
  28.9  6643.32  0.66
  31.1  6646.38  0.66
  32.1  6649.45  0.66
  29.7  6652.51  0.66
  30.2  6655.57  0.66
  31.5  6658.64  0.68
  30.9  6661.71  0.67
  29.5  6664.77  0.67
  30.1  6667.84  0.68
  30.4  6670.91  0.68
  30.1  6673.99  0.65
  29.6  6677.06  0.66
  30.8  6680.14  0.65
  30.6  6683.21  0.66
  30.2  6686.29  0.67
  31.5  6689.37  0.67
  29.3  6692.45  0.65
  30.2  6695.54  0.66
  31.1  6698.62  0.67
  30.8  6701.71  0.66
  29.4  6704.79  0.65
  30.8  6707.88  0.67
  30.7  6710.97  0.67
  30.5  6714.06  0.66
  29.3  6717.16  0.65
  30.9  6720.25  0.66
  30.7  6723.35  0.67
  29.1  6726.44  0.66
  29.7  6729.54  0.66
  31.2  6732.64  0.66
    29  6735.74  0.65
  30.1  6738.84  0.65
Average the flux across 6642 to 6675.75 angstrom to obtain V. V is 30.4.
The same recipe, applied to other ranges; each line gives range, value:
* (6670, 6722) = 30.4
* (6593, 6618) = 31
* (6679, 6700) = 30.5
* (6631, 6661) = 30.4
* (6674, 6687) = 30.3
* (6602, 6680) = 30.5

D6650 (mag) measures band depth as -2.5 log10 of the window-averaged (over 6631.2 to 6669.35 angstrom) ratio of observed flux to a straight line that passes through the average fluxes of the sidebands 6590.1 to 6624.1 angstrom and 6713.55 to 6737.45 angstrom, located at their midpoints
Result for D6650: 0.009 mag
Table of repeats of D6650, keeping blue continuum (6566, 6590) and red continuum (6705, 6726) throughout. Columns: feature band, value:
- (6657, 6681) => 0.000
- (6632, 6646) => 0.016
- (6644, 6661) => -0.016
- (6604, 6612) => -0.014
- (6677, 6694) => -0.002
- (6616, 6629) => -0.017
